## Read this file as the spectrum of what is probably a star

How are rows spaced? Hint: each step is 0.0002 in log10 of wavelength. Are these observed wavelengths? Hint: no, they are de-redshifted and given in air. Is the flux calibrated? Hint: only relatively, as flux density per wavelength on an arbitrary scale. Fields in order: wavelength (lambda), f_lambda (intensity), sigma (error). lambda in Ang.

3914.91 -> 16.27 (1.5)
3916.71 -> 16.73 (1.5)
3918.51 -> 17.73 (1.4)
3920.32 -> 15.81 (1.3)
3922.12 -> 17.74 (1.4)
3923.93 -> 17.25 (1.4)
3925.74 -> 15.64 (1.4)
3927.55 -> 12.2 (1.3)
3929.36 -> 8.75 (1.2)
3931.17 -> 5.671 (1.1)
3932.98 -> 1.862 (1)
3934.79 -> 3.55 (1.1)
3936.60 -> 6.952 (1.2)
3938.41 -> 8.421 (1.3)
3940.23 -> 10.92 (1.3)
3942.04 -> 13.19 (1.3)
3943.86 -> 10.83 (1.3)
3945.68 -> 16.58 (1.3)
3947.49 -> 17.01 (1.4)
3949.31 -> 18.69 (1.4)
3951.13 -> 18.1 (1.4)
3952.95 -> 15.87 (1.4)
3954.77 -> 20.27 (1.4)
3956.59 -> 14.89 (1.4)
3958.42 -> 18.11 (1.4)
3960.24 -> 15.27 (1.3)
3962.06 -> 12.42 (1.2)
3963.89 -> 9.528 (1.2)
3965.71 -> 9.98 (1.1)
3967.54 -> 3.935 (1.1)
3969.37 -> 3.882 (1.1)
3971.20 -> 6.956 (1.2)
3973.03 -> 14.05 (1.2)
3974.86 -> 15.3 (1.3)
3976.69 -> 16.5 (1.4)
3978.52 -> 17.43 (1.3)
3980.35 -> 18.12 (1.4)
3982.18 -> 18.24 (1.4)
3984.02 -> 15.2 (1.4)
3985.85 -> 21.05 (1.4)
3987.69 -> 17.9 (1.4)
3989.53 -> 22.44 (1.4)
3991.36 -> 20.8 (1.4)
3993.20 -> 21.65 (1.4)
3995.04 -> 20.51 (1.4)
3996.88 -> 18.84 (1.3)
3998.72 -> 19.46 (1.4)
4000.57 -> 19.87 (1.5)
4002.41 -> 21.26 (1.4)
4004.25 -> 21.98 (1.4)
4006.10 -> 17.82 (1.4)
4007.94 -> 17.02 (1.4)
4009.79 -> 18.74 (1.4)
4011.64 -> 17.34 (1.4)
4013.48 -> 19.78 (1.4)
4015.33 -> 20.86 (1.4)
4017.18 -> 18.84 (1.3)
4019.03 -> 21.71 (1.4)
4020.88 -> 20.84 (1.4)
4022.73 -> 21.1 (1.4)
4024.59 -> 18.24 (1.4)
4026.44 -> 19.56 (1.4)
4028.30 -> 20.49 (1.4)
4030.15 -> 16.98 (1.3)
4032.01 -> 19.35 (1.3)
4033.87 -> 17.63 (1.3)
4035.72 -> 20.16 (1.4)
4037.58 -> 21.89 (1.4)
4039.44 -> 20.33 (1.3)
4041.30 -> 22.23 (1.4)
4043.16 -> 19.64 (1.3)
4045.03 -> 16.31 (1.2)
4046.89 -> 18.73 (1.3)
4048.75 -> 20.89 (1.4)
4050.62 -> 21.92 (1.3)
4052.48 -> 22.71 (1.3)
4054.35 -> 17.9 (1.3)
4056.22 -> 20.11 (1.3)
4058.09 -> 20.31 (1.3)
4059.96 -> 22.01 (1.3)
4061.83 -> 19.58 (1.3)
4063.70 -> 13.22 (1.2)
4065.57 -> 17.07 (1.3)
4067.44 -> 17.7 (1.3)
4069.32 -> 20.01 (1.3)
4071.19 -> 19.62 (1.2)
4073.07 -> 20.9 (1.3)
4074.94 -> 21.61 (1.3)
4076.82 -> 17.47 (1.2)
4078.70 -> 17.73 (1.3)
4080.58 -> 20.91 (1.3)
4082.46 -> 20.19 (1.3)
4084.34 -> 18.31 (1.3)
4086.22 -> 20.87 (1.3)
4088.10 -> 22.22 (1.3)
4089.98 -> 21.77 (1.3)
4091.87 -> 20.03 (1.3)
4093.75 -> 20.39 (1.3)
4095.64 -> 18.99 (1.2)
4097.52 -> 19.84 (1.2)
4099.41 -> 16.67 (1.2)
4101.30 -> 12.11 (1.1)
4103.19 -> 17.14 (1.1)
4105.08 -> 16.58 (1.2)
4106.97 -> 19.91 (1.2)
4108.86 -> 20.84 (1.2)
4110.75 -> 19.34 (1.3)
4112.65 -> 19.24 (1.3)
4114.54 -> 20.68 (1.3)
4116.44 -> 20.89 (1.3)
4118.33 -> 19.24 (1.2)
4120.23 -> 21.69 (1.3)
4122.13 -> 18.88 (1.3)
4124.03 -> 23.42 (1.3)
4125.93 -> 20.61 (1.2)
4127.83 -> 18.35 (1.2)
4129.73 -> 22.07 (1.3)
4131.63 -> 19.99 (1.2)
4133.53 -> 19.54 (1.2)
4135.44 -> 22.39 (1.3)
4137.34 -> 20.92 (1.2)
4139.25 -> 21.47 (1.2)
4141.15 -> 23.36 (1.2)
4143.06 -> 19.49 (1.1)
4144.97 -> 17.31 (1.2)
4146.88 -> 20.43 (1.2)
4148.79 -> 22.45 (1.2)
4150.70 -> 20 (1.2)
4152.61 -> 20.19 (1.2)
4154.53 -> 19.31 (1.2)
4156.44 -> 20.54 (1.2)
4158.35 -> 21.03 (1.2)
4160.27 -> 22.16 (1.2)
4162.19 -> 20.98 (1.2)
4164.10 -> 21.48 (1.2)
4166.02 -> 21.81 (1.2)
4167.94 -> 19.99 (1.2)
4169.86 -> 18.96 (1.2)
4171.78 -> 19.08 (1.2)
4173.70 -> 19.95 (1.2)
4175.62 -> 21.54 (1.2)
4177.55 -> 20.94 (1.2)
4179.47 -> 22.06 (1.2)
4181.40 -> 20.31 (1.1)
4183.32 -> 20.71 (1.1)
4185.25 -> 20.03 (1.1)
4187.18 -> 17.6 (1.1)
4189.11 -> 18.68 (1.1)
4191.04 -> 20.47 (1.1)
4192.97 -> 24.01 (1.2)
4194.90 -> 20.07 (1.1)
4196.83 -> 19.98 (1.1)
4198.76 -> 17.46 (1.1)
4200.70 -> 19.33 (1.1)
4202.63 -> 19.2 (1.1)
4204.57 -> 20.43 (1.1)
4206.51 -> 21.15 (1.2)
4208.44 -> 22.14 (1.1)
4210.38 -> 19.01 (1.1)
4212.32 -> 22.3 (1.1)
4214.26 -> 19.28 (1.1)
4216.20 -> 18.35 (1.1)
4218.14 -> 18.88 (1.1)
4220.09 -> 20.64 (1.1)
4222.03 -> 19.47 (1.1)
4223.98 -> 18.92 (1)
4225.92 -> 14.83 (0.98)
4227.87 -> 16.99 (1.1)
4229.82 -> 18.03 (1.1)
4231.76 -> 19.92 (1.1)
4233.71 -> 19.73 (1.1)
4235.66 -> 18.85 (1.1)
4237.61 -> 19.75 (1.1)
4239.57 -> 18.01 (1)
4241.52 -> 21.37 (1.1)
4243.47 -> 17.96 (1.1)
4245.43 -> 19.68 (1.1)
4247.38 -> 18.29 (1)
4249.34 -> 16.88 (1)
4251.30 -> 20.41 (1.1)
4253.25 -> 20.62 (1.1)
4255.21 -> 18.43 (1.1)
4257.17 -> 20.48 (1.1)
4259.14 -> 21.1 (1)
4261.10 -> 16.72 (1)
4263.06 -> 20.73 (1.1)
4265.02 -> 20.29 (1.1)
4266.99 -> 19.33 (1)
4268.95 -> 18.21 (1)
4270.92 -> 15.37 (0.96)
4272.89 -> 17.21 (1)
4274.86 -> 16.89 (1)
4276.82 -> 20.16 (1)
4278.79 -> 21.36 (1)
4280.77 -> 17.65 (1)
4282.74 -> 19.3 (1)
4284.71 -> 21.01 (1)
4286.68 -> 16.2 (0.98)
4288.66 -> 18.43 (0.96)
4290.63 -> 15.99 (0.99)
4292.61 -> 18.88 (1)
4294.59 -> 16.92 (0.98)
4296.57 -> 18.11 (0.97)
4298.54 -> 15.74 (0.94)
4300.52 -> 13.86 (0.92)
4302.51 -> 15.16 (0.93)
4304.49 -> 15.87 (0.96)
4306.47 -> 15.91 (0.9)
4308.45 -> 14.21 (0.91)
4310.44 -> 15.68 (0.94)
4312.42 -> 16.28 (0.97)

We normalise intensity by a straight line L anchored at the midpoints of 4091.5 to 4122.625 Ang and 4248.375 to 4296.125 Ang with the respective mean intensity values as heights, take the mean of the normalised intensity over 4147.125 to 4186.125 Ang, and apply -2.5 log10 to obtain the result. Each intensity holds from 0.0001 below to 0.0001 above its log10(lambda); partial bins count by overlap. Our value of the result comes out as -0.100 mag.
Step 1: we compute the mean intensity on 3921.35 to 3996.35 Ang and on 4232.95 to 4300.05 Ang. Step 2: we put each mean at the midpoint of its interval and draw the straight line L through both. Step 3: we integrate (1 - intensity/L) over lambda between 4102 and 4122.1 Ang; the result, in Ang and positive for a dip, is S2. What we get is -3.8 Ang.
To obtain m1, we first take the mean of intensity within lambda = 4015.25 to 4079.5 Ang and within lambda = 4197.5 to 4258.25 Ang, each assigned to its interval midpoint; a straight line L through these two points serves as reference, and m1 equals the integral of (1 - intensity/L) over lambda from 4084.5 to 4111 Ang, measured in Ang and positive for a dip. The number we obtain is 0.6 Ang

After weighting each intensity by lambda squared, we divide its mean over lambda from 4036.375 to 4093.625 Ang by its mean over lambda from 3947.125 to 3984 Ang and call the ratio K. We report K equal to 1.47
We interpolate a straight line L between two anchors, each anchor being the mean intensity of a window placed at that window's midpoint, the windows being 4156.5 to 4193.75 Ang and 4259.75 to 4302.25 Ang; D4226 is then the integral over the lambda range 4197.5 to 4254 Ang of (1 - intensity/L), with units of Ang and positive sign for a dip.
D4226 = 0.3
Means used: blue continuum 20.6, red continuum 18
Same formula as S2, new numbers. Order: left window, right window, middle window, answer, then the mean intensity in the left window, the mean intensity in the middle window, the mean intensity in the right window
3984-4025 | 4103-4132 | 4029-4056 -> 0.1 Ang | 19.8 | 19.8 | 20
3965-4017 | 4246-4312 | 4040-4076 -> -4.8 Ang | 17.1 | 19.6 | 17.9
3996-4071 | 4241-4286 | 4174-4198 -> -1.6 Ang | 19.5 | 20.5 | 19.1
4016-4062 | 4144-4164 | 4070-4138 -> 1.7 Ang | 20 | 19.8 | 20.5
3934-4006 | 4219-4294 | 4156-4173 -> -2.9 Ang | 15.3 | 20.7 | 18.8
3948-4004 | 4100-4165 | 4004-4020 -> -1.9 Ang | 16.3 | 19.2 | 20.1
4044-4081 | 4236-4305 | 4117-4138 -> -1.8 Ang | 19.3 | 20.7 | 18.4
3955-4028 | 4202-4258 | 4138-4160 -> -2.3 Ang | 17.2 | 20.6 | 19.3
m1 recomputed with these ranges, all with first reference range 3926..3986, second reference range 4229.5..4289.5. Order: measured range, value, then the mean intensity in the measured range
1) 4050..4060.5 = -4.29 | 20.7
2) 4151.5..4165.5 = -3.28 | 20.8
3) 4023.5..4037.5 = -4.83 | 19.1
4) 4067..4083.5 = -4.87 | 19.6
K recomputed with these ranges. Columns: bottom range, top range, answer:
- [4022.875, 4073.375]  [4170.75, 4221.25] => 1.11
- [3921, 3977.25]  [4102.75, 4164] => 1.82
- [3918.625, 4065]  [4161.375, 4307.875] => 1.28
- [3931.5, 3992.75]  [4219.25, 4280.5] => 1.58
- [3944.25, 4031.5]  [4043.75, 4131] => 1.19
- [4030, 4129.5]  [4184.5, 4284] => 1.06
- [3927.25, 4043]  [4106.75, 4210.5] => 1.37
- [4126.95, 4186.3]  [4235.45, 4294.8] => 0.96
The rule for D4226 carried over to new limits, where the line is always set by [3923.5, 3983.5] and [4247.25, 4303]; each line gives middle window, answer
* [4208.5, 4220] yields -1.8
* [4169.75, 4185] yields -3.6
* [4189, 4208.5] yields -3.8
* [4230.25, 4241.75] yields -1.2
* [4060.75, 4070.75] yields -2.1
